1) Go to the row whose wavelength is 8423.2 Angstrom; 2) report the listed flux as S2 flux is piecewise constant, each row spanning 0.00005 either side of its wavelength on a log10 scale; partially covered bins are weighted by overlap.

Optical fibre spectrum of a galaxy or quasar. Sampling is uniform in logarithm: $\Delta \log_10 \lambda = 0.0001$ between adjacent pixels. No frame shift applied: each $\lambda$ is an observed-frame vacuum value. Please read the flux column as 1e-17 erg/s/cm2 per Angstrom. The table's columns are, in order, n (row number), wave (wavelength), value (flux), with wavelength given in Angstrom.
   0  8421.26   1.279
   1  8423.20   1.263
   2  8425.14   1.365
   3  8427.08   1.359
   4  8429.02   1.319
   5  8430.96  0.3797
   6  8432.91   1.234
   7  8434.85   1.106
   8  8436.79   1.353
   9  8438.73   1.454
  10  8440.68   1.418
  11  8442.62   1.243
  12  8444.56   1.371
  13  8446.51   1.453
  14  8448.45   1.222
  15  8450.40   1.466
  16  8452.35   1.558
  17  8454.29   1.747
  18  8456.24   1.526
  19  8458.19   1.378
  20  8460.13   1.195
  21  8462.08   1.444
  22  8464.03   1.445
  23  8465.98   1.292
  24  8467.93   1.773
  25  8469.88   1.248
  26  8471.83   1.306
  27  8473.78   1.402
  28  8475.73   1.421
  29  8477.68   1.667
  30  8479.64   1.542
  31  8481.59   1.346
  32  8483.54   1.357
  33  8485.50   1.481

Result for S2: 1.263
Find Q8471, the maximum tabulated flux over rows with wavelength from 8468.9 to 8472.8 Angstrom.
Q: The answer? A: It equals 1.306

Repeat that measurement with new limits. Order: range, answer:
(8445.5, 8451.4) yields 1.466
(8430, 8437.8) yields 1.353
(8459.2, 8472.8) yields 1.773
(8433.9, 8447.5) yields 1.454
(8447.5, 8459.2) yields 1.747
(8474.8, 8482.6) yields 1.667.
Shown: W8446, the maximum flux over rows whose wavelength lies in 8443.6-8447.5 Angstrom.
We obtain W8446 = 1.453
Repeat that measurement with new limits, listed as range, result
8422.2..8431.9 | 1.365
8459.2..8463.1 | 1.444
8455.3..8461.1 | 1.526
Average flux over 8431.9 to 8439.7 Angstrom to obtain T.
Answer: 1.28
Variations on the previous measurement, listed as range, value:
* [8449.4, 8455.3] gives 1.59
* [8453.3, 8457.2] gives 1.64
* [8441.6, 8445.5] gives 1.31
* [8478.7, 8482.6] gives 1.44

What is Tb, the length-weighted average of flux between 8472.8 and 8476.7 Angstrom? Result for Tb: 1.41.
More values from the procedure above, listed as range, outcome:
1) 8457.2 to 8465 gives 1.37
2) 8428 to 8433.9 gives 0.98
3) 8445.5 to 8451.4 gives 1.38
